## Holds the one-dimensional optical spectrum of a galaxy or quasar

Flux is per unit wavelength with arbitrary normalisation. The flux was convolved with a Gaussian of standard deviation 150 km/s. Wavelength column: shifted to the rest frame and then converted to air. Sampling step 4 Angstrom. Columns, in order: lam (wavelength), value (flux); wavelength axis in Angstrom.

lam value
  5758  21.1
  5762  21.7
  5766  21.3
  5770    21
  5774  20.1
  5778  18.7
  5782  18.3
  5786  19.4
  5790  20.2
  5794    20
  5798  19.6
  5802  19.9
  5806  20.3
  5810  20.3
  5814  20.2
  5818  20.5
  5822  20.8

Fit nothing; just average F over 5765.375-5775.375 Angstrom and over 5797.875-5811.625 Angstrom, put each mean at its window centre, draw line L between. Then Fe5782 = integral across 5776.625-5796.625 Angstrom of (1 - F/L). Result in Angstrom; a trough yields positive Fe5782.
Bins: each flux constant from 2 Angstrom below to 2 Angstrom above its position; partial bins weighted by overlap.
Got 1.1 Angstrom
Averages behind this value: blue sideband 20.8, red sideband 20.1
